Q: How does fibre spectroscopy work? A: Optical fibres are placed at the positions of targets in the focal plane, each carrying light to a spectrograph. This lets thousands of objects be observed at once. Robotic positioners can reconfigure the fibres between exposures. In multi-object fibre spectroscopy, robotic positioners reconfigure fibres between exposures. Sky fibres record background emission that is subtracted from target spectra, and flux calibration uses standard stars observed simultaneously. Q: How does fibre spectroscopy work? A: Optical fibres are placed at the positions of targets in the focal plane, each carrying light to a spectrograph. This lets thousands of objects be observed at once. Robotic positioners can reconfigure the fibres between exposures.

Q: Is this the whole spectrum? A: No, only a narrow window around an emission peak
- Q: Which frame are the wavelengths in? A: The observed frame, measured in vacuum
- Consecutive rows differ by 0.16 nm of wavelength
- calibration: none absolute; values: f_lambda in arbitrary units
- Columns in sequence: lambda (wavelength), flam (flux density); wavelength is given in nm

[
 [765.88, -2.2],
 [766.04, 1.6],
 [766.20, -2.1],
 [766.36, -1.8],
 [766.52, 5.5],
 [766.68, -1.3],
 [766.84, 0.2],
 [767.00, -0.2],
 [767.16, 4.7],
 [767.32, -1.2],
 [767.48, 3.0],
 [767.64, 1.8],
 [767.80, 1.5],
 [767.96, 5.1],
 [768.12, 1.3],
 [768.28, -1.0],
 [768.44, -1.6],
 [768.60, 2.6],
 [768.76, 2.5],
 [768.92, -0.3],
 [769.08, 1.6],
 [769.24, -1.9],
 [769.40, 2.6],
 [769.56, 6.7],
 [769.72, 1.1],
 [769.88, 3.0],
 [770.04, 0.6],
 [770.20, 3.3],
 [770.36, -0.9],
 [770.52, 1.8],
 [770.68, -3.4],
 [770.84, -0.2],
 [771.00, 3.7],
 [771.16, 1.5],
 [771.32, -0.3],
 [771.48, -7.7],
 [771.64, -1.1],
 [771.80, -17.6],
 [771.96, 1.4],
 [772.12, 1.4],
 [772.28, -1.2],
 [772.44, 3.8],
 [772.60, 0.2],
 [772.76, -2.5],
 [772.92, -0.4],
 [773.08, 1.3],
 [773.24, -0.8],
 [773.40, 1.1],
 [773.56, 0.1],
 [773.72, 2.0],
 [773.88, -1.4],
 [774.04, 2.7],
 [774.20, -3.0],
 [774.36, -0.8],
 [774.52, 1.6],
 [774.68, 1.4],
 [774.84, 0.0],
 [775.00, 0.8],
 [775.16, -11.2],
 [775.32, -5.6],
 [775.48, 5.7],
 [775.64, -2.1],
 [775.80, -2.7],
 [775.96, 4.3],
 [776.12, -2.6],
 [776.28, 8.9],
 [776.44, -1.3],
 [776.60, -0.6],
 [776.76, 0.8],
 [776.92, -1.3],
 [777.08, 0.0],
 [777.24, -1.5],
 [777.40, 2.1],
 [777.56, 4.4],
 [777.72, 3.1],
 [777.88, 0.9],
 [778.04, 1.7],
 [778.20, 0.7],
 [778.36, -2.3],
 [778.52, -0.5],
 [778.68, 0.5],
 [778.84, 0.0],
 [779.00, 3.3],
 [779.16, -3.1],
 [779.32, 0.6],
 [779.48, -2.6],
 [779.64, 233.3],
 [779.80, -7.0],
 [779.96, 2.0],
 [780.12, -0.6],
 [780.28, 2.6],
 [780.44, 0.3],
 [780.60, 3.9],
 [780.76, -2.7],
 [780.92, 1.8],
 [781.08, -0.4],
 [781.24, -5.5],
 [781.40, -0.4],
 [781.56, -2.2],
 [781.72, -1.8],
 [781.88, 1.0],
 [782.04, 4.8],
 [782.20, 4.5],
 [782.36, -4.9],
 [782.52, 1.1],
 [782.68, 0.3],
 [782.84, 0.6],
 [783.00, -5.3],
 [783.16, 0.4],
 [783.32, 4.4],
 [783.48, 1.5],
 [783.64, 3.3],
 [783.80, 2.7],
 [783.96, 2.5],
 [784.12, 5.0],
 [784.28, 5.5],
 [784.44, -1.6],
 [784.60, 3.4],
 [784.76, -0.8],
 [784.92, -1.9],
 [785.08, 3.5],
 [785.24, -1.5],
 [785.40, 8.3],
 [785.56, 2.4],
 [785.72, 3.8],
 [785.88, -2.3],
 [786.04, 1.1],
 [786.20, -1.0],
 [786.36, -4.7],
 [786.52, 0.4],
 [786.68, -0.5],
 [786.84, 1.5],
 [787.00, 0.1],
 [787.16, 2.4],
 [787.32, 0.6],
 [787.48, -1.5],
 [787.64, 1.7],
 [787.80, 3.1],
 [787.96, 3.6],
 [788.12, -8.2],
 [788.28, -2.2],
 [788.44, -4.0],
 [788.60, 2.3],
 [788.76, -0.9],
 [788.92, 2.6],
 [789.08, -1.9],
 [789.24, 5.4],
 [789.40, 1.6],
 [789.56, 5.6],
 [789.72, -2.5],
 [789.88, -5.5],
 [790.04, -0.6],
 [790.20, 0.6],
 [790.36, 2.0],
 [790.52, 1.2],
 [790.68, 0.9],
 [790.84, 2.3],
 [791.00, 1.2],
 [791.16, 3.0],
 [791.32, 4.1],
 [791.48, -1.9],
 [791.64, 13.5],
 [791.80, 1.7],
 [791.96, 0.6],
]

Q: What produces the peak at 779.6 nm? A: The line [O III] 5007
